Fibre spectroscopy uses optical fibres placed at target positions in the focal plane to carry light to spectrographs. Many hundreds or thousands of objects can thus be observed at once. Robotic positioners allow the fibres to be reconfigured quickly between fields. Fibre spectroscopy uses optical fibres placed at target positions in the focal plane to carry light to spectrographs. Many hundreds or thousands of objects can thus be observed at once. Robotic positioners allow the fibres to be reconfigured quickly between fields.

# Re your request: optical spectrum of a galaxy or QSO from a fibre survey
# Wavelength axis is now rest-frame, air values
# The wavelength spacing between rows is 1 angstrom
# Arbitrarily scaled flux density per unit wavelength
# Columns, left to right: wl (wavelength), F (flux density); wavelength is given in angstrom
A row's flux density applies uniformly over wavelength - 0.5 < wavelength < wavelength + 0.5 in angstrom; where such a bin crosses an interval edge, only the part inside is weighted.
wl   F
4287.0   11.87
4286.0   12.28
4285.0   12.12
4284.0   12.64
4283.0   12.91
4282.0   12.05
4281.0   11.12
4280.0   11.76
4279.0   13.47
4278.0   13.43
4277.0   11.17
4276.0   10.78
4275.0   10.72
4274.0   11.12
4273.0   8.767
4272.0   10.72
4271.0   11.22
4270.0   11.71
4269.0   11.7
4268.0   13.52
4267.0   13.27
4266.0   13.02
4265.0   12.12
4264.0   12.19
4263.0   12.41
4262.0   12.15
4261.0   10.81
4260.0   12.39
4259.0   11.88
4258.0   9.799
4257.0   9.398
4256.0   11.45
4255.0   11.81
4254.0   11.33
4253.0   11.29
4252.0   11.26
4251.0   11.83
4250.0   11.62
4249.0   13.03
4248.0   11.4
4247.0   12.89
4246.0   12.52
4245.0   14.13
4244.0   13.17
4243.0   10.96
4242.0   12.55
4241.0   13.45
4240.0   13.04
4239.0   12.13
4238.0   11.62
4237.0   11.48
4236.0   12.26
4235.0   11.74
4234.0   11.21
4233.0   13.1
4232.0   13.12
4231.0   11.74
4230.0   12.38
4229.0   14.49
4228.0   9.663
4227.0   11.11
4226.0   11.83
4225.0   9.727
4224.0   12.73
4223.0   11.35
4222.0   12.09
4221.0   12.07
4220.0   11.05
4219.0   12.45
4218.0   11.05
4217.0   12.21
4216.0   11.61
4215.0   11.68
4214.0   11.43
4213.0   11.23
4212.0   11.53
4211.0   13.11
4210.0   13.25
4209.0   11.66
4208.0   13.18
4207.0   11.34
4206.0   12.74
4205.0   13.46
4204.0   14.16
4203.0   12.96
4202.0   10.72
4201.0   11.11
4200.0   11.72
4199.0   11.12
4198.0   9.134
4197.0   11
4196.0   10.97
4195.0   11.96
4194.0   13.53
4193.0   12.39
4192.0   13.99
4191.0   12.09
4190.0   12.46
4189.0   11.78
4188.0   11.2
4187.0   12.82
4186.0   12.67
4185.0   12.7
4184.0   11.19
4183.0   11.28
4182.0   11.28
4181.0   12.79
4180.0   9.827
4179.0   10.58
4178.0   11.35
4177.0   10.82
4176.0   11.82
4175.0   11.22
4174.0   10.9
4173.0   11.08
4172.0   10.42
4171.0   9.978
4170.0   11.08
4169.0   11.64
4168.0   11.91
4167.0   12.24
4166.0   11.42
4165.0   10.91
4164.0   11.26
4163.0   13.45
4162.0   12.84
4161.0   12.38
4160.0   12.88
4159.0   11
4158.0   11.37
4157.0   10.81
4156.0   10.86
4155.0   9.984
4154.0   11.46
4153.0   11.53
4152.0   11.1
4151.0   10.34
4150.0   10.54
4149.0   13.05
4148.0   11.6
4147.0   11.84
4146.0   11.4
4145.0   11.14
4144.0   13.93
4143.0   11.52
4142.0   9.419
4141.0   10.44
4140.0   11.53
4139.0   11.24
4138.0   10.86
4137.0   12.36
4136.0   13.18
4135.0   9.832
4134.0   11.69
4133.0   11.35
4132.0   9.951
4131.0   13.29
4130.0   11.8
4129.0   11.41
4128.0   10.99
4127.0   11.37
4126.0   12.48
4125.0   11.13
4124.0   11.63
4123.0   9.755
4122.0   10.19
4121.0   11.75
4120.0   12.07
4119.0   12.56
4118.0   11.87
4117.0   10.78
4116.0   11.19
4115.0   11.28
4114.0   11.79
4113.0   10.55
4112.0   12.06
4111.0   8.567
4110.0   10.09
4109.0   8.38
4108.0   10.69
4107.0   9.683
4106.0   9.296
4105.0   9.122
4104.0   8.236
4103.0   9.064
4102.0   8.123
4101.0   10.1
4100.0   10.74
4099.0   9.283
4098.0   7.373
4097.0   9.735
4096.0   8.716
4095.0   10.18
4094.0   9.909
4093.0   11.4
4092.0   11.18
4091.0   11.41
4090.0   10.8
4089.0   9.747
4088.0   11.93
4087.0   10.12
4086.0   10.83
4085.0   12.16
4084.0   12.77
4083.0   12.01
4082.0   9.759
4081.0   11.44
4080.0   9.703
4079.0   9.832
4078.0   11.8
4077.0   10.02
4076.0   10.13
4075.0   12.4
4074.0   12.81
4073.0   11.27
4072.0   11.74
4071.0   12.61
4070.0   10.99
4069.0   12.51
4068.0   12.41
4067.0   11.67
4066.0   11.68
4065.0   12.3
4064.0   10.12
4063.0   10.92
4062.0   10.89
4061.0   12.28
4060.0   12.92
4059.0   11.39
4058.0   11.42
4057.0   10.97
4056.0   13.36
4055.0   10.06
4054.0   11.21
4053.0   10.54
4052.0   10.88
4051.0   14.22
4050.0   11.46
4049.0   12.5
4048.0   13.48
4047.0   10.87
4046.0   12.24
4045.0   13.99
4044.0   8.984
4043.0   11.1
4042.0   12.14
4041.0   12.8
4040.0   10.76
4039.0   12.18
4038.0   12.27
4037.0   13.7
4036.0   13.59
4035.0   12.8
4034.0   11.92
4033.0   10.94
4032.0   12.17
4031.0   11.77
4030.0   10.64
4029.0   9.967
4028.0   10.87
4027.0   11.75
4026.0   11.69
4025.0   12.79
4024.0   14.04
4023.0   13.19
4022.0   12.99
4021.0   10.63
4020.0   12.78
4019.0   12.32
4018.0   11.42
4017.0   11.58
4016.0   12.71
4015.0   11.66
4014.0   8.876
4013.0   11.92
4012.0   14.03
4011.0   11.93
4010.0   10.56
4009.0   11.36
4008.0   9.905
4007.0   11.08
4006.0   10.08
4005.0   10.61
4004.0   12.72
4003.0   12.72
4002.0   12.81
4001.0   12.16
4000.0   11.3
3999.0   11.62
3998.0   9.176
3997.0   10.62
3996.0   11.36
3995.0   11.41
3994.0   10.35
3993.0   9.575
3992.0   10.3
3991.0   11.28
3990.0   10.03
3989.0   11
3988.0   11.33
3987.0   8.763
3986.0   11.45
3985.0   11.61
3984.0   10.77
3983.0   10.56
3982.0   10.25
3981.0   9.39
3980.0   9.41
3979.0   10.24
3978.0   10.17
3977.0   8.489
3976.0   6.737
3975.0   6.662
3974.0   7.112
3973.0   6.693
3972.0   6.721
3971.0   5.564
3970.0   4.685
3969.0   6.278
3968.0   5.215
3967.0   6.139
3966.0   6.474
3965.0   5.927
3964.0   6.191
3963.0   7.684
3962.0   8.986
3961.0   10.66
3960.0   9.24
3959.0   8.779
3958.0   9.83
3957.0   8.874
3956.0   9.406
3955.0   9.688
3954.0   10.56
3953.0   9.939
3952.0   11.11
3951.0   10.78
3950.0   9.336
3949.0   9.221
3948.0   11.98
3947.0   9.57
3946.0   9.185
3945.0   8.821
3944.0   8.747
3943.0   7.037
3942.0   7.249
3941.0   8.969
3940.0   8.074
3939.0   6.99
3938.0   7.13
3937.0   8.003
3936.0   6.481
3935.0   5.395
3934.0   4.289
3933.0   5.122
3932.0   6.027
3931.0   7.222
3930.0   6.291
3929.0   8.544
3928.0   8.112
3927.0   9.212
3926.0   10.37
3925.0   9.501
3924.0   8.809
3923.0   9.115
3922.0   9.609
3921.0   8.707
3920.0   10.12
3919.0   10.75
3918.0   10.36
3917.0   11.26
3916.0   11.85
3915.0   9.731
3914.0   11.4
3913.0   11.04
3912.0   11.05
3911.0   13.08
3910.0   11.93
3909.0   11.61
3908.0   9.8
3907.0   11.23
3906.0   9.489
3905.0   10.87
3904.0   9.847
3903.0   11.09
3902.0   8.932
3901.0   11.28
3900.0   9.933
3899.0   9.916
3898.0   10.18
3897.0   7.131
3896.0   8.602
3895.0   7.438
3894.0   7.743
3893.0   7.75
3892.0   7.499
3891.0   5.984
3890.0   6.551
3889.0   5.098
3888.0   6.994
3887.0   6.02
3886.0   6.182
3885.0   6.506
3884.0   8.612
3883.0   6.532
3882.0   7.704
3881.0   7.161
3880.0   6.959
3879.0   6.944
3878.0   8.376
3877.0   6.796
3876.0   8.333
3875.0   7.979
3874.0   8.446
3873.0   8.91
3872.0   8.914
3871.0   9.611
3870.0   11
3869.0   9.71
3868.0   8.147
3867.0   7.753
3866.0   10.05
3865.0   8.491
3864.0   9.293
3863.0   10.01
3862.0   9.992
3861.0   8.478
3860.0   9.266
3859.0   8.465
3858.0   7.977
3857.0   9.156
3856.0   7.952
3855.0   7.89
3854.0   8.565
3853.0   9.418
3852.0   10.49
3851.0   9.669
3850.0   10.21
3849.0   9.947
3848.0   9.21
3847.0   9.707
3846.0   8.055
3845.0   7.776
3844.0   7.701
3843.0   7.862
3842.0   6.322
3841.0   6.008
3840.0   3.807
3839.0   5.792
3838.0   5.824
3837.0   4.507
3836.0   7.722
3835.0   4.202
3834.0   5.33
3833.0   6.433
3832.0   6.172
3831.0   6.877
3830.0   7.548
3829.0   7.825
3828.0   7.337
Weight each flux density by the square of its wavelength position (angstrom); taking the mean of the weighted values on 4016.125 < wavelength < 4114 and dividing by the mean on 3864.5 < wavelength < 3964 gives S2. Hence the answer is 1.4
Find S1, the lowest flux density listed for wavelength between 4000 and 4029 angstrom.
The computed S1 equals 8.876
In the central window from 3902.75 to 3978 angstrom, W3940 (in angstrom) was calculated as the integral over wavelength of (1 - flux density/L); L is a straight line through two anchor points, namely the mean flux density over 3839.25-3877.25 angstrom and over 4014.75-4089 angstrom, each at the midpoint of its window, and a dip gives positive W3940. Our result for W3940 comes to 8.79 angstrom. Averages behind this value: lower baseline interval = 8.61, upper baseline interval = 11.7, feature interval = 8.72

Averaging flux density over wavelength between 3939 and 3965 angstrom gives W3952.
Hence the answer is 9.09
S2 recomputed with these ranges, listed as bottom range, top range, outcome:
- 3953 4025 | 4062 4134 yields 1.14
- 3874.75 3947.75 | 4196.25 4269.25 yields 1.63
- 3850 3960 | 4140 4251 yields 1.54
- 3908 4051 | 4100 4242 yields 1.25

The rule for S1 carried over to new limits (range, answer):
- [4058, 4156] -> 7.373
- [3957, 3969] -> 5.215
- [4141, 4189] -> 9.419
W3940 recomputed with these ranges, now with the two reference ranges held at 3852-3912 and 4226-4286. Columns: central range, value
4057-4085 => -3.1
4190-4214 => -1.3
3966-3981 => 3.6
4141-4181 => -0.9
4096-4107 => 1.5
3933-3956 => 1.8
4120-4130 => -0.4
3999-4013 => -2.7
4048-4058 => -1.6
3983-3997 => -1.5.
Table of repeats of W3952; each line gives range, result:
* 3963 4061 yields 10.7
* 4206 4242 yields 12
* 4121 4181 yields 11.4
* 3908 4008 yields 9.26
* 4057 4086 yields 11.5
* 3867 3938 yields 8.66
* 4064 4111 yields 10.6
